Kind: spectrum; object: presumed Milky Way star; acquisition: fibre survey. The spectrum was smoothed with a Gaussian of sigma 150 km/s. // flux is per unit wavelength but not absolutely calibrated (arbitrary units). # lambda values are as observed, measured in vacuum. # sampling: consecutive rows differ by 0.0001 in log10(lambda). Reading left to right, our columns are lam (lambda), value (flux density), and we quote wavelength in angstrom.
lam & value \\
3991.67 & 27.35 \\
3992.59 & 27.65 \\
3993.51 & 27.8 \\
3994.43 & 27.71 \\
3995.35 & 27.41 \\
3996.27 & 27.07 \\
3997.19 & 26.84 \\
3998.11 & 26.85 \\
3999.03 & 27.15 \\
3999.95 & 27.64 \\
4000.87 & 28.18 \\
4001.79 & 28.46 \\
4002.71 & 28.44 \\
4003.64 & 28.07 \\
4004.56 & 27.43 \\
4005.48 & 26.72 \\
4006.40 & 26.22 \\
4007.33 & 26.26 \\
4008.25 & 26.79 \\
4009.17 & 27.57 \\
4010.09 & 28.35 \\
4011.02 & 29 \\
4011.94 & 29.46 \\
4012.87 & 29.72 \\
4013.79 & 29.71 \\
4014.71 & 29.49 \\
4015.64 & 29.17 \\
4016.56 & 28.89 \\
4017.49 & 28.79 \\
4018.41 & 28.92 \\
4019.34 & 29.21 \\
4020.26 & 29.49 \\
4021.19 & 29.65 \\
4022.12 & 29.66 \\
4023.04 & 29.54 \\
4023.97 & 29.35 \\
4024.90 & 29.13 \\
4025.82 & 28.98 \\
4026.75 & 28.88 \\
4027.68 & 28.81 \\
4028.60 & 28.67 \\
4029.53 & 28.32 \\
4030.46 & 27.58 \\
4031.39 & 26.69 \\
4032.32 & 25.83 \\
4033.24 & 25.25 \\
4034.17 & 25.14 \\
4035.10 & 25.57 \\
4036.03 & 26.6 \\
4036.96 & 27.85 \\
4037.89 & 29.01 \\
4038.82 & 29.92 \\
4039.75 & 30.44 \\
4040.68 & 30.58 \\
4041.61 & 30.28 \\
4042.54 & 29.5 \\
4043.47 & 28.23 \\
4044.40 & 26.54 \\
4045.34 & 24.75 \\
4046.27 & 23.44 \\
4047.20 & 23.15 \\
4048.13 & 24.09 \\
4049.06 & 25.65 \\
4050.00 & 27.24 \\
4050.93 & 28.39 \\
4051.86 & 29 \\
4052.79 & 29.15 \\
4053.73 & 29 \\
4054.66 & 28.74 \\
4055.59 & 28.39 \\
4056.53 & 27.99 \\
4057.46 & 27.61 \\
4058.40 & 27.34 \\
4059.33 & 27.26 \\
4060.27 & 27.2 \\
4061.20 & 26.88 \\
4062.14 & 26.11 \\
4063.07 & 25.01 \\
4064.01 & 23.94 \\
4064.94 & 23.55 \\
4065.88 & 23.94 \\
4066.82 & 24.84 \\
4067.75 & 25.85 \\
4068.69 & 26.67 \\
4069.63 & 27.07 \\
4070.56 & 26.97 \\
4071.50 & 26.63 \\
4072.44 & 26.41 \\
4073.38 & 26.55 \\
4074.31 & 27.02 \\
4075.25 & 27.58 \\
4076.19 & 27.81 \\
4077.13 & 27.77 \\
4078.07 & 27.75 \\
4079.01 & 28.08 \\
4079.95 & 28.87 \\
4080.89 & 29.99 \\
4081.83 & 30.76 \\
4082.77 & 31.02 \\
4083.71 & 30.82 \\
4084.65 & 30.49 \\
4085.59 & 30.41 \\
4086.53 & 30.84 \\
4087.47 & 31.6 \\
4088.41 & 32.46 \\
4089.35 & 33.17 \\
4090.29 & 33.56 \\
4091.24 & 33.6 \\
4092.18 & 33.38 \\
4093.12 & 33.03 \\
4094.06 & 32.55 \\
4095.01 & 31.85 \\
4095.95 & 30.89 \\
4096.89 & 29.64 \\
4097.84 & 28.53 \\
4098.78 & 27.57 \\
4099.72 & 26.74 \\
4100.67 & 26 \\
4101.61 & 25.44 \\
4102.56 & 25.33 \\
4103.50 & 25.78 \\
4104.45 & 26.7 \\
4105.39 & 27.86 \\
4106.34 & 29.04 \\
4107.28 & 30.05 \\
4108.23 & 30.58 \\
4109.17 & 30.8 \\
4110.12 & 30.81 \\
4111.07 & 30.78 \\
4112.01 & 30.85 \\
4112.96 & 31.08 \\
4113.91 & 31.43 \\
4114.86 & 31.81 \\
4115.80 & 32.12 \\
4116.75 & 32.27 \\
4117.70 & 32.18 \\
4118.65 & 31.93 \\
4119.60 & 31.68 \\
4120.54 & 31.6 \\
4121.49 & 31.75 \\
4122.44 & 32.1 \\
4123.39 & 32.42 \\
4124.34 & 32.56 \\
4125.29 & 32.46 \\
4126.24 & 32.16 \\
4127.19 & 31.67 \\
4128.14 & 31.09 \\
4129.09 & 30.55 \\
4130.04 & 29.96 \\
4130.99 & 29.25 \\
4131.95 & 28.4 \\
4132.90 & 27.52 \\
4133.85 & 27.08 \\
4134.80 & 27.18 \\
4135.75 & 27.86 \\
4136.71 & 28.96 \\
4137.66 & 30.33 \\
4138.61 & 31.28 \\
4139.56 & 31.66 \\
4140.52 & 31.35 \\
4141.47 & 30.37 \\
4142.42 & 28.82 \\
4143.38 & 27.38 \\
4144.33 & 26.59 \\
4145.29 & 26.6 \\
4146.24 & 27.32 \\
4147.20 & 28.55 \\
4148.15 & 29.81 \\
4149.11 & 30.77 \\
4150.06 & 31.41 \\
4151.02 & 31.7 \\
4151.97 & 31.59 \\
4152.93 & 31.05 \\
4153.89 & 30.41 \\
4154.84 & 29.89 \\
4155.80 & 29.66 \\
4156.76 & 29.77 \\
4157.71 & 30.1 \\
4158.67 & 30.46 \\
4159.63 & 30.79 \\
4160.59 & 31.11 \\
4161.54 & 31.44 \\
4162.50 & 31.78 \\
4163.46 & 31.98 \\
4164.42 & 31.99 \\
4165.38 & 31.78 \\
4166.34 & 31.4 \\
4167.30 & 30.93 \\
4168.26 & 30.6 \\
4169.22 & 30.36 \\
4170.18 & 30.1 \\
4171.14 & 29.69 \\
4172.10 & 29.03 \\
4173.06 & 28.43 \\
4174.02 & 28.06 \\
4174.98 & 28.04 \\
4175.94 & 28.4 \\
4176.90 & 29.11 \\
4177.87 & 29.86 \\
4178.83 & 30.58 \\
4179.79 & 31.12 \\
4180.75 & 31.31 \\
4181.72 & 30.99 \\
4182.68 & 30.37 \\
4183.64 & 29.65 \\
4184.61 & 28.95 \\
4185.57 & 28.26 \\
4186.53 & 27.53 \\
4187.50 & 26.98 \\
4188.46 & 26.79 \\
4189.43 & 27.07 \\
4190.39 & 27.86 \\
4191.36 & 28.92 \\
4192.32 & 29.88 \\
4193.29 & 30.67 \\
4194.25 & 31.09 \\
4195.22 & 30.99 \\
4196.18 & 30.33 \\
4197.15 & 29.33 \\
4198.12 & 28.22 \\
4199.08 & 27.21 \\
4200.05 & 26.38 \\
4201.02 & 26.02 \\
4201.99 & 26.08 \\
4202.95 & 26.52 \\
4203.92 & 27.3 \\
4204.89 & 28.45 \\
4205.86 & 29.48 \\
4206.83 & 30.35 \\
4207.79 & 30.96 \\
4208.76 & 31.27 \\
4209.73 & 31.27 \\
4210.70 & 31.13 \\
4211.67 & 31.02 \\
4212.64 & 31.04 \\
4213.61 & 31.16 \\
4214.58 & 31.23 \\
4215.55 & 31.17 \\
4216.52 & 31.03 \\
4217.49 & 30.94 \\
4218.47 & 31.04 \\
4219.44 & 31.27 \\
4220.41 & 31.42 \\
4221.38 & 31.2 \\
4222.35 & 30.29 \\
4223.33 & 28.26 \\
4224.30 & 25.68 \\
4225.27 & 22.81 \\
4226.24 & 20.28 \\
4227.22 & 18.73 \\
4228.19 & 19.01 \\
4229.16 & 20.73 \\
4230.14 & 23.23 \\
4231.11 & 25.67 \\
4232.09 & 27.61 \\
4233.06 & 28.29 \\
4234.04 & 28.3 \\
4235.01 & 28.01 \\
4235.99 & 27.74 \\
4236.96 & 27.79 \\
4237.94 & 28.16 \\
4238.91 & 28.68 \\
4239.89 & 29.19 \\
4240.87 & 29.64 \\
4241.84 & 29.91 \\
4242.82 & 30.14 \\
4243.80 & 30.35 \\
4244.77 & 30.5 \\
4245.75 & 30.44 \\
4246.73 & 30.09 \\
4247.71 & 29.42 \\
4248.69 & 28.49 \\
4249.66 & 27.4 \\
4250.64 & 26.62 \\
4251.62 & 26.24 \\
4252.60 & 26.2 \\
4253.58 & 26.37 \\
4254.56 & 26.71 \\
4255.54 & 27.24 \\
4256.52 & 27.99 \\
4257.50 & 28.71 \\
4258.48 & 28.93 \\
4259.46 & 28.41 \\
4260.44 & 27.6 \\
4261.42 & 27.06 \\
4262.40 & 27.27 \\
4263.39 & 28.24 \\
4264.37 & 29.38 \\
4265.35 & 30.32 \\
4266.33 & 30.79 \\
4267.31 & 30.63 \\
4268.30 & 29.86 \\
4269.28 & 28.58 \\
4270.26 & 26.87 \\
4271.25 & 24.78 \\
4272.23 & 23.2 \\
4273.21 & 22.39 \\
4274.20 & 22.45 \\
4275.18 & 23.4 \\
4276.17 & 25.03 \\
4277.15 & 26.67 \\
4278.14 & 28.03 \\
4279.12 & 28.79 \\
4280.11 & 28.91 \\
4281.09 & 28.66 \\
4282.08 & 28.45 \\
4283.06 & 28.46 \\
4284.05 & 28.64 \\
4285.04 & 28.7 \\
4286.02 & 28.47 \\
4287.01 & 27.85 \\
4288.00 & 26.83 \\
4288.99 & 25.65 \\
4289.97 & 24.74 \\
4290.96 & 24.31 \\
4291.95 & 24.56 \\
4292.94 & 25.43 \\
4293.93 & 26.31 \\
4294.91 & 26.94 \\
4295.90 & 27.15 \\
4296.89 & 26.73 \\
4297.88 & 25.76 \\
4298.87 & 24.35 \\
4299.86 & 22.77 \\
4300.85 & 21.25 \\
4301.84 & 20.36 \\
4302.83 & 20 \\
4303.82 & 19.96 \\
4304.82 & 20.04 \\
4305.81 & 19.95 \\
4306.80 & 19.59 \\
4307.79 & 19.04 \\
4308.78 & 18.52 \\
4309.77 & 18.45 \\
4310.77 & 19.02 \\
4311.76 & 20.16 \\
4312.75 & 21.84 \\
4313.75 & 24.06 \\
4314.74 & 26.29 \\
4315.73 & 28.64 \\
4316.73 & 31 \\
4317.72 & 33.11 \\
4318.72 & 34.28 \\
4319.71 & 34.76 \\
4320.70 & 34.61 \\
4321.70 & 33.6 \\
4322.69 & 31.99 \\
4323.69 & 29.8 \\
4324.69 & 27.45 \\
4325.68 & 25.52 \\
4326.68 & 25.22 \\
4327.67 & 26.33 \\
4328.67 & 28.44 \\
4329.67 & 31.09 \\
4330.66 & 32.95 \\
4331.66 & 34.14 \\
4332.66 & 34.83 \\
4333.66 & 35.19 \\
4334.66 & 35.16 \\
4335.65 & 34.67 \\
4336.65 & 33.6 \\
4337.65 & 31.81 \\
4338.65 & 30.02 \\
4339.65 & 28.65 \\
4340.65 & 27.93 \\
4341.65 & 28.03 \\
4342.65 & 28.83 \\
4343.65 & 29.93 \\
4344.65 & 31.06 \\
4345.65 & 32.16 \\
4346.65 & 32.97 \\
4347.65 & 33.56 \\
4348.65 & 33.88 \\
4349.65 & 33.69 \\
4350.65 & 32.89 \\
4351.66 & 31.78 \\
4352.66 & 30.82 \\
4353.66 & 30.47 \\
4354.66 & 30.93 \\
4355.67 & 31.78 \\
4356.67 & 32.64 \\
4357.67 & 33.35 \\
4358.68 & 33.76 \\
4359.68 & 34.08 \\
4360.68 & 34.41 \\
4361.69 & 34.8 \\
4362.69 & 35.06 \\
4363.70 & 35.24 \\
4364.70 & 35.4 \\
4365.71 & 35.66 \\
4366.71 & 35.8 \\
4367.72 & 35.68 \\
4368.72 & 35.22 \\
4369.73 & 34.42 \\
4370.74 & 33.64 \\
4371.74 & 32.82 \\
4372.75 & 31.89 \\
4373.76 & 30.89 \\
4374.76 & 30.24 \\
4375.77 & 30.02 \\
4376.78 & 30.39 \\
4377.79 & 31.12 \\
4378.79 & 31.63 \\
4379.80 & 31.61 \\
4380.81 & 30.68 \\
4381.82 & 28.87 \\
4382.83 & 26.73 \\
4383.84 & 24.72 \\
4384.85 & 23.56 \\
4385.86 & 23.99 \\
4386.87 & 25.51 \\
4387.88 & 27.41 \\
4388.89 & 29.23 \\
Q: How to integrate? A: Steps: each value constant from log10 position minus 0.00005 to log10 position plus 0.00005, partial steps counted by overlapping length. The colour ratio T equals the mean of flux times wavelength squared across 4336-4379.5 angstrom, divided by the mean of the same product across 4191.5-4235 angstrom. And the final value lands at 1.2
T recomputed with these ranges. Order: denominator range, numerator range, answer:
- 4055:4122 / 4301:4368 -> 1.15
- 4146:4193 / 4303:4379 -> 1.10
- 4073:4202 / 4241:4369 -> 1.04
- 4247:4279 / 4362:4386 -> 1.22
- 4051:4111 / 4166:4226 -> 1.09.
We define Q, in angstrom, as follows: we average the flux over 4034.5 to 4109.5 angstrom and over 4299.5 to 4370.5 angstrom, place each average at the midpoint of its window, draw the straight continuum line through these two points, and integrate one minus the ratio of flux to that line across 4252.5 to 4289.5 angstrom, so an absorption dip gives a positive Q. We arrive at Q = 2.4 angstrom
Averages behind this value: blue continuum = 28.2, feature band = 27.4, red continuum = 29.7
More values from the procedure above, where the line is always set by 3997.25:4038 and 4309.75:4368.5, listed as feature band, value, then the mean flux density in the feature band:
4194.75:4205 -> 0.68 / 27.9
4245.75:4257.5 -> 1.03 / 27.7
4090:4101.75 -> -0.59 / 30.3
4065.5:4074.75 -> 0.77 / 26.2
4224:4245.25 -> 2.68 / 26.4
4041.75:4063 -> 1.00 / 27.1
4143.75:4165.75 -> -0.63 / 30.3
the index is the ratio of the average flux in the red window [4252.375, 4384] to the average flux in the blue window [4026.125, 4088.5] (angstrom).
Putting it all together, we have 1.0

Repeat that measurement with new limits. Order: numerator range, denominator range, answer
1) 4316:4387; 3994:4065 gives 1.14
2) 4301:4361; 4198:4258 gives 1.03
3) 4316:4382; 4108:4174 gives 1.05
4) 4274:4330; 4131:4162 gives 0.88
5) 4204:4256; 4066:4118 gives 0.96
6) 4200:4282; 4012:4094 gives 0.99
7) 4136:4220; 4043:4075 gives 1.12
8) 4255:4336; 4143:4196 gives 0.91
